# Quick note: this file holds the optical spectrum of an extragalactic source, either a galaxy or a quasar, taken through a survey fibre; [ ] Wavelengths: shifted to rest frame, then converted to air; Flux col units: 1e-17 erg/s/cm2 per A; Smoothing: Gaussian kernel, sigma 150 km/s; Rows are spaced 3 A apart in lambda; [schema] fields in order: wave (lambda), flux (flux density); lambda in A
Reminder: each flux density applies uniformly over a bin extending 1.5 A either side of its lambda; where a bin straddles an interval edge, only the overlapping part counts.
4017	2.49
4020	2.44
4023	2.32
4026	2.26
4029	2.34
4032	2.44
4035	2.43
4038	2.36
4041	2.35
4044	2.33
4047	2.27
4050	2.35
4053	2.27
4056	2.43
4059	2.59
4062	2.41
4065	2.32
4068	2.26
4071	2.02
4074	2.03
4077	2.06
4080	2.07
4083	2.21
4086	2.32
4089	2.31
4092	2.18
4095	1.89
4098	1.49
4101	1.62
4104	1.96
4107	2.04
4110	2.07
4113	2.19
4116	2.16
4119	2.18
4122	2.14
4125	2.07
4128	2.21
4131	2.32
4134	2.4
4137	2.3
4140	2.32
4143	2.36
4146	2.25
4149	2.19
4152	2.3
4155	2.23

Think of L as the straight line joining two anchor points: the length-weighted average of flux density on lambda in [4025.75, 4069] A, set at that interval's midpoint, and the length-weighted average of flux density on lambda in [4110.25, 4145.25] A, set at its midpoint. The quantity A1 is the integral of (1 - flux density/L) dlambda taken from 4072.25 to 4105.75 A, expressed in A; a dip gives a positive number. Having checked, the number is 4.2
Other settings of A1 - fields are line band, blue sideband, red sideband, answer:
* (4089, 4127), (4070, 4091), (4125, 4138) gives 3.5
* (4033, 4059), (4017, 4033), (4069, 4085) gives -1.2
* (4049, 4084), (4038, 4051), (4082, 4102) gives -1.1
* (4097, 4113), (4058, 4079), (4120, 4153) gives 2.6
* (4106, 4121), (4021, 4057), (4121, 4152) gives 1.0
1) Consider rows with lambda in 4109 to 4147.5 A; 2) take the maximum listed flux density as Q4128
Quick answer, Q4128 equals 2.4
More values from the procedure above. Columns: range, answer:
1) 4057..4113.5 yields 2.59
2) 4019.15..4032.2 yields 2.44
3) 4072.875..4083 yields 2.21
